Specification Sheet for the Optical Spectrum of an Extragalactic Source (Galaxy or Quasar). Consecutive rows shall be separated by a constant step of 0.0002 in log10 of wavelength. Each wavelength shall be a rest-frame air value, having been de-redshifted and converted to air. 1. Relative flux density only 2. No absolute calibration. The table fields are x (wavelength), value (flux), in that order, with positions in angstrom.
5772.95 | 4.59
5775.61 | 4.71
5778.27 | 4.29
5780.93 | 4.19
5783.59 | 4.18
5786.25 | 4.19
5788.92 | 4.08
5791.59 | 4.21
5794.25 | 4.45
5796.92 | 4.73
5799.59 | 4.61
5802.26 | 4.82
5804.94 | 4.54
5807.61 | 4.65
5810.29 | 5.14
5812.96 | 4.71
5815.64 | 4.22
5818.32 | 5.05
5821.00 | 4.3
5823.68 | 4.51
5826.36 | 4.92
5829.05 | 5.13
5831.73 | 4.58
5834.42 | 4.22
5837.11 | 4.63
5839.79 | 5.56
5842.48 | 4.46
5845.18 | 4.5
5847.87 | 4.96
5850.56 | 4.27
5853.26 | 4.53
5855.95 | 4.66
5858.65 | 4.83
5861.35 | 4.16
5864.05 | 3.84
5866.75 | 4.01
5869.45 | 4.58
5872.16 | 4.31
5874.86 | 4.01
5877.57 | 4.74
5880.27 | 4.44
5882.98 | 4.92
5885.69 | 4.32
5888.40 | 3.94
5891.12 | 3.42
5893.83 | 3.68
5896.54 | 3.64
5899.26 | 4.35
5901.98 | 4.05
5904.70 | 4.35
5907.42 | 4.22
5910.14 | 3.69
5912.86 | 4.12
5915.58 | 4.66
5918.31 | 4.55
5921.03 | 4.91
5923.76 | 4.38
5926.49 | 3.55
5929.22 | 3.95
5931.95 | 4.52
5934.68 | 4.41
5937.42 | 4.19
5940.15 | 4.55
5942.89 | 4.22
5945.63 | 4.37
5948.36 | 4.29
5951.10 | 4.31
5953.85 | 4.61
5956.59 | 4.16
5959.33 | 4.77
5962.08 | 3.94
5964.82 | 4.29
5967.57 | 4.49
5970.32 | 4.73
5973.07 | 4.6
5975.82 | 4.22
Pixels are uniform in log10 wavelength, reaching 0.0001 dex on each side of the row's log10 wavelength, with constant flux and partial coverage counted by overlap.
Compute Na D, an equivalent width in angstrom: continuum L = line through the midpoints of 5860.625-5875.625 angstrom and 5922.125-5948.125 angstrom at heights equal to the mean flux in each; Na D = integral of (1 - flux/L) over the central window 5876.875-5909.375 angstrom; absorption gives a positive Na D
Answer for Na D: 0.3 angstrom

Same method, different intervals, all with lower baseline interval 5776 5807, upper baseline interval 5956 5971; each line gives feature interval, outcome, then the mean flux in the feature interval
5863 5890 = 0.56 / 4.31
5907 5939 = 0.96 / 4.27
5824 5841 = -1.59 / 4.82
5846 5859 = -0.67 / 4.63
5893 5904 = 1.08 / 3.97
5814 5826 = -0.42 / 4.56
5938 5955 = 0.06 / 4.38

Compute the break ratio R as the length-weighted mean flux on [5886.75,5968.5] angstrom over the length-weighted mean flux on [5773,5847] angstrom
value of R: 0.92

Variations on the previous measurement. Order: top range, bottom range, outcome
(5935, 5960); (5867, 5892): 1.02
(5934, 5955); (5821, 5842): 0.92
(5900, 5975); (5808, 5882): 0.95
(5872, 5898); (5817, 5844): 0.87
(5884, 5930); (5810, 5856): 0.88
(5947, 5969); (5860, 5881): 1.02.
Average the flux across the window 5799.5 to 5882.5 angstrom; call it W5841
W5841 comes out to 4.58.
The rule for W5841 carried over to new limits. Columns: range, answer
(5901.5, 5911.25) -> 4.09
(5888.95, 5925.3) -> 4.15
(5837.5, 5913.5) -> 4.31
